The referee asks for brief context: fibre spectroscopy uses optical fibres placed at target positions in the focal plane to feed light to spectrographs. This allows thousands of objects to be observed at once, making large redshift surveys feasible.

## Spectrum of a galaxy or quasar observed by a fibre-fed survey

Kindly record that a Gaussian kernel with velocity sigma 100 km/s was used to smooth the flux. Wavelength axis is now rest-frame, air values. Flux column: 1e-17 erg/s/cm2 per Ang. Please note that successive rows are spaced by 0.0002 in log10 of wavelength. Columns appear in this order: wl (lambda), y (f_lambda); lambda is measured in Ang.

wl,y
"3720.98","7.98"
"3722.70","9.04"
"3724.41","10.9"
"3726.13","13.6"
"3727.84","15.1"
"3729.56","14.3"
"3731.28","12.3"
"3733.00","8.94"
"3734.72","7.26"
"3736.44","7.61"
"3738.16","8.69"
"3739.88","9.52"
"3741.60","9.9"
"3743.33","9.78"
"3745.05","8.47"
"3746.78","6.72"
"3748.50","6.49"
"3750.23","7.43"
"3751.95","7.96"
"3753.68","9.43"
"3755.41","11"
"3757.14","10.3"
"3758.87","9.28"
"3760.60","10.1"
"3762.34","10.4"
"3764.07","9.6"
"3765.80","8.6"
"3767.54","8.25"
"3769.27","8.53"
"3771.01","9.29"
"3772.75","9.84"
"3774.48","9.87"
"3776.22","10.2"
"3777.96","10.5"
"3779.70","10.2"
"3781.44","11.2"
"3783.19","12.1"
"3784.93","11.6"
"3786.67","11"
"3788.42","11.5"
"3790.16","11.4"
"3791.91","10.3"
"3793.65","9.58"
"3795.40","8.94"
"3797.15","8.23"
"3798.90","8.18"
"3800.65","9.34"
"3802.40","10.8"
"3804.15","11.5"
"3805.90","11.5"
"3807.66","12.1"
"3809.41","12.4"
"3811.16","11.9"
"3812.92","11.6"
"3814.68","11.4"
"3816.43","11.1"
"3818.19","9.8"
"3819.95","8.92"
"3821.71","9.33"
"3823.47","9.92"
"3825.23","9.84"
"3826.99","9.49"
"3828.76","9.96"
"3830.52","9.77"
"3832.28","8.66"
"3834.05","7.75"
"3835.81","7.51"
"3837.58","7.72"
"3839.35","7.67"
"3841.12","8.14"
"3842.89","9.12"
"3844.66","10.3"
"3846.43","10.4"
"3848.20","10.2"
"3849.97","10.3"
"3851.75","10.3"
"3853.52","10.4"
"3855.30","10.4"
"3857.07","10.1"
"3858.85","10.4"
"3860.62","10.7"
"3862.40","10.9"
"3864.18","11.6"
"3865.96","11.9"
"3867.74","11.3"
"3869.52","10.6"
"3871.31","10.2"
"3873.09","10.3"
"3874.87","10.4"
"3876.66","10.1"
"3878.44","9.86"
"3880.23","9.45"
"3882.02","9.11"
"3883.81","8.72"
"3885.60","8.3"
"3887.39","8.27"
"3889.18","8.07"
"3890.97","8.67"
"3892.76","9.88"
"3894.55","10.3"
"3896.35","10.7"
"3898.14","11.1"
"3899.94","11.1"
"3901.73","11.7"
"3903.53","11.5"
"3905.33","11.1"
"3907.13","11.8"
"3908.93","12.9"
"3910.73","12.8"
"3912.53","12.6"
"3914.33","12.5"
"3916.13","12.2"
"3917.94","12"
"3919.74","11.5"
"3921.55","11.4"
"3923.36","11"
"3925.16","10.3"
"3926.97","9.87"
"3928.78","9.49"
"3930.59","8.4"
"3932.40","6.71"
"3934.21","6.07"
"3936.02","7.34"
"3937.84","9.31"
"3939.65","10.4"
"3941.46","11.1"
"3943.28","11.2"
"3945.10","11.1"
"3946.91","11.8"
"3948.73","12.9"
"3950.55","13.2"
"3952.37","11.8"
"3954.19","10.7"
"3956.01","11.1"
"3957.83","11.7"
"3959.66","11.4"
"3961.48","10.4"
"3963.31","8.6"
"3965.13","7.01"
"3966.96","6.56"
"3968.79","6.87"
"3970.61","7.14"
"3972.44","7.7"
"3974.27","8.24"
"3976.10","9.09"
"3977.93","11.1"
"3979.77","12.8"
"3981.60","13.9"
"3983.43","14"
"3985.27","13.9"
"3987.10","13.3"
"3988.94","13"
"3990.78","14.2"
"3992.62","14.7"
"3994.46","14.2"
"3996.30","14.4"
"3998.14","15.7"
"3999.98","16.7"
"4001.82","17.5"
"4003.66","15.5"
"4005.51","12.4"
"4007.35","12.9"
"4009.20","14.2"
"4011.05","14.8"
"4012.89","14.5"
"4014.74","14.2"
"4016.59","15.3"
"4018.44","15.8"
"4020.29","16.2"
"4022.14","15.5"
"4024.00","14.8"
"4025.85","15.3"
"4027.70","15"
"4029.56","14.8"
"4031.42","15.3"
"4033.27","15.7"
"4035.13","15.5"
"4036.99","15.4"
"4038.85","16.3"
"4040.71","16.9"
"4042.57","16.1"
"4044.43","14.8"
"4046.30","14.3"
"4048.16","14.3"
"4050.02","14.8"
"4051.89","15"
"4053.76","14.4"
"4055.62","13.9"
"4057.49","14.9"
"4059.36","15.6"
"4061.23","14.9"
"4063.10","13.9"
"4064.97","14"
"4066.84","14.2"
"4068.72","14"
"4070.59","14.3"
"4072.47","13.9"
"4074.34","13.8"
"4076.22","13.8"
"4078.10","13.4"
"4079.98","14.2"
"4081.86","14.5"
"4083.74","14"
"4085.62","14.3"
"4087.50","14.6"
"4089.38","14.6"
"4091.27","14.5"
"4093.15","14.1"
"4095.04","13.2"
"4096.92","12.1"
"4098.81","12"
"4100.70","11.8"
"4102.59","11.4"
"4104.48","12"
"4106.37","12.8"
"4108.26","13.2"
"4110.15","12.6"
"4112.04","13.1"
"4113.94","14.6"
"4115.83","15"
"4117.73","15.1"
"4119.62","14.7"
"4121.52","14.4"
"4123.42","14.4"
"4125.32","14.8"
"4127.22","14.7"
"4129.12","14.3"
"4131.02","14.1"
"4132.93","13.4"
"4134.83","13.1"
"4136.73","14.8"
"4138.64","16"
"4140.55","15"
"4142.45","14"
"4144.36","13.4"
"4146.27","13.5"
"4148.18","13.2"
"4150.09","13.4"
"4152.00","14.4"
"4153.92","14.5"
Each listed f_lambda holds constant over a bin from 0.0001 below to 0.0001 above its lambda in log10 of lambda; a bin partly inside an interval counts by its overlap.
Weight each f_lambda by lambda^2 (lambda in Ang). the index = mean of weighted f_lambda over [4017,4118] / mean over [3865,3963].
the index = 1.5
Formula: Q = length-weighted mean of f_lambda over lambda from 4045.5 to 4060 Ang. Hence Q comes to 14.6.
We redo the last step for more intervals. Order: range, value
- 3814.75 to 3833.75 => 9.69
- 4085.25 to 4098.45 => 13.8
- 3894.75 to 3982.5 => 10.5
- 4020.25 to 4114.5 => 14.3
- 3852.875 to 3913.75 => 10.5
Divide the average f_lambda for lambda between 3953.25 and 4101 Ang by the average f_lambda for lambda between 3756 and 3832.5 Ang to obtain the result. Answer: 1.33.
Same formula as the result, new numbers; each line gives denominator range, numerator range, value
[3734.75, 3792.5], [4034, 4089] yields 1.53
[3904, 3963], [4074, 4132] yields 1.27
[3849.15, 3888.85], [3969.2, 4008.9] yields 1.28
